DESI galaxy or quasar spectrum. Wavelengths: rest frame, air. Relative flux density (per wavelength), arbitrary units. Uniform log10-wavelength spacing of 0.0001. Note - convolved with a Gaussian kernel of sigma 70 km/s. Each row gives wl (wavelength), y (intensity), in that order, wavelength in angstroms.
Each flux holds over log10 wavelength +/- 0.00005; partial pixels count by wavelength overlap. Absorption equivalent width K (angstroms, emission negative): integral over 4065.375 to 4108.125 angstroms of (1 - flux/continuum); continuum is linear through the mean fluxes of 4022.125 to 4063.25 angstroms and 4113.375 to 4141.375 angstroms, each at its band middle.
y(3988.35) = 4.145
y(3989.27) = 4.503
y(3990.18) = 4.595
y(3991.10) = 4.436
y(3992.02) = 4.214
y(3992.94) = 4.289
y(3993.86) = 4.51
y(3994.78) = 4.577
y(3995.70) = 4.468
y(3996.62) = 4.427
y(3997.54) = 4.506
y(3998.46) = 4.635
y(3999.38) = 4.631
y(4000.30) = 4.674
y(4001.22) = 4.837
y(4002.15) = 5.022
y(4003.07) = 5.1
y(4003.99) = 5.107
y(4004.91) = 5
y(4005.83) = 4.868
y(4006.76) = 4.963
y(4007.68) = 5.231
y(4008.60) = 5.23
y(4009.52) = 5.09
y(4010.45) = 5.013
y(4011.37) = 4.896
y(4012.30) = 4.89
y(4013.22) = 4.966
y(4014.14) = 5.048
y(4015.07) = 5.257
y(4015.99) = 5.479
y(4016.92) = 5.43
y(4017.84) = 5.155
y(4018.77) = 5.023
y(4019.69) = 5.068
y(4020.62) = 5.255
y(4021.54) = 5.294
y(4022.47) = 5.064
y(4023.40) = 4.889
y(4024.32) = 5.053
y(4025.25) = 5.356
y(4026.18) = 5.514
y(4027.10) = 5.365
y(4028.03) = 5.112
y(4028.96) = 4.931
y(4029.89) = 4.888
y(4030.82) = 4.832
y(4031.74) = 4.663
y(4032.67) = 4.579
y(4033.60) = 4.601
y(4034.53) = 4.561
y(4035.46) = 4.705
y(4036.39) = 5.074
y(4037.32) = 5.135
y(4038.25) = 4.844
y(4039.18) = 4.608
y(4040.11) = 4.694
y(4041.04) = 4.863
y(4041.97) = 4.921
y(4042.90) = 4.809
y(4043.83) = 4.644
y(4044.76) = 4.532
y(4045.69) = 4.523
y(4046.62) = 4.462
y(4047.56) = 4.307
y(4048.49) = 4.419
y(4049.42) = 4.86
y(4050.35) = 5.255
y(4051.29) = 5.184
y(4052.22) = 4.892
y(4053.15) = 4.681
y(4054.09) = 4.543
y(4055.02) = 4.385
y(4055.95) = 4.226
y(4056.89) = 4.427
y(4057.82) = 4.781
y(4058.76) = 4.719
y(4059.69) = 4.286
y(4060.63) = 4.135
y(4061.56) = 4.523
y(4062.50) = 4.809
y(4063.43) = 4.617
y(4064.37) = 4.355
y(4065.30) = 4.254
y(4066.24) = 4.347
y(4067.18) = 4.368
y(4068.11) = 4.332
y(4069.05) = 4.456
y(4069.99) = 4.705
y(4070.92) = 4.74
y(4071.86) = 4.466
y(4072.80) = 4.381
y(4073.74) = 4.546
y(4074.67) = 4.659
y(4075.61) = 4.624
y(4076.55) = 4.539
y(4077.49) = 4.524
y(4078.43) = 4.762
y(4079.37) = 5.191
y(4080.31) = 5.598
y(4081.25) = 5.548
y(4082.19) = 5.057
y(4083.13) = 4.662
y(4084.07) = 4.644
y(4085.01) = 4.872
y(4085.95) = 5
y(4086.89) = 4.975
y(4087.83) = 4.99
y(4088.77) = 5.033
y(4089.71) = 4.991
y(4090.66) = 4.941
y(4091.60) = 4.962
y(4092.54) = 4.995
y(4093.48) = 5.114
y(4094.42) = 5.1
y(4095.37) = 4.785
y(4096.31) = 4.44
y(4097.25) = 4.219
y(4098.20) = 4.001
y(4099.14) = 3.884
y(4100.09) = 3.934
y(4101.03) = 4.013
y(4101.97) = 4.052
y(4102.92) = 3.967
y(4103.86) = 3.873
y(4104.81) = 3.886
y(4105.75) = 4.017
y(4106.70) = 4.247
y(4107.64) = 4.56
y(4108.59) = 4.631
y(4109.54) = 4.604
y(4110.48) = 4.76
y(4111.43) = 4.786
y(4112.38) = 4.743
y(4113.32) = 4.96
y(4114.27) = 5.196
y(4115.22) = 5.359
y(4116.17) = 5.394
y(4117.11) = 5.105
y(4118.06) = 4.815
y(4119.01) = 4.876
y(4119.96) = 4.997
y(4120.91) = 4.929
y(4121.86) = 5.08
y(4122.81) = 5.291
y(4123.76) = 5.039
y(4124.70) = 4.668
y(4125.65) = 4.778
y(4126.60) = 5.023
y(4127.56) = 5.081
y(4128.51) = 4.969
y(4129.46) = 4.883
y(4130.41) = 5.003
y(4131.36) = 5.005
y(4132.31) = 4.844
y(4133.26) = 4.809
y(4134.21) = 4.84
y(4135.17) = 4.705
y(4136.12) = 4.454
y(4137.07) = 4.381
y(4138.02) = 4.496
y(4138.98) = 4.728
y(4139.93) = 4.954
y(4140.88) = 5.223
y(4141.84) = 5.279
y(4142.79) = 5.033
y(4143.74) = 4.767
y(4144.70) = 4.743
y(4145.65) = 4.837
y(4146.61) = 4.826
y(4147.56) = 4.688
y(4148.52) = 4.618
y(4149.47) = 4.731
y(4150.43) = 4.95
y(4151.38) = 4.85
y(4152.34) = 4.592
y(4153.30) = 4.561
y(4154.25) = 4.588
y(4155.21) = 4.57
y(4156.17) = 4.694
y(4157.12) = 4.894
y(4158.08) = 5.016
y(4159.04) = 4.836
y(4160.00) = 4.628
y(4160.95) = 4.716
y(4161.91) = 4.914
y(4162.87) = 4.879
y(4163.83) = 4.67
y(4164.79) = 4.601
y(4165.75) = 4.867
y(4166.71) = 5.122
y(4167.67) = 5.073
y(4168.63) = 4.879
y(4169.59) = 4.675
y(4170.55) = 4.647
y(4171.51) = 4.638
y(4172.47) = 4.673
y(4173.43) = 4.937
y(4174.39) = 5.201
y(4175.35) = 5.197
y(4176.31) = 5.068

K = 2.2 angstroms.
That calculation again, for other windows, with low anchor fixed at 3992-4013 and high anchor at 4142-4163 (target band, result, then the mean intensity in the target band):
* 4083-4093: -0.28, 4.92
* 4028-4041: 0.01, 4.79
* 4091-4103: 0.87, 4.44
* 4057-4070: 0.88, 4.47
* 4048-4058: 0.21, 4.69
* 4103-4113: 0.80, 4.4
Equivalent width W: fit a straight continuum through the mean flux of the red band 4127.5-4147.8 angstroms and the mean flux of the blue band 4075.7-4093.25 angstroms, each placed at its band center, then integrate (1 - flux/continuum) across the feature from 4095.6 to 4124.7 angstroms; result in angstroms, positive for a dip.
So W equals 1.8 angstroms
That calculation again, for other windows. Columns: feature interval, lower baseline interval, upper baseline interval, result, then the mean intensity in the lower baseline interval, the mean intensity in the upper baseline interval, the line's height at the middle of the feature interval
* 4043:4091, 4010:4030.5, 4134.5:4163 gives 3.0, 5.13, 4.77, 5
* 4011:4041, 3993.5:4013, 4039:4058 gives -1.6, 4.84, 4.67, 4.76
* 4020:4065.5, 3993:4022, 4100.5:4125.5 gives 0.9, 4.95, 4.69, 4.86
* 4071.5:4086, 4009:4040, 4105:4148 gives 0.3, 5.02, 4.85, 4.93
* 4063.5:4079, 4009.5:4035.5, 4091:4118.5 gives 0.8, 5.04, 4.57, 4.76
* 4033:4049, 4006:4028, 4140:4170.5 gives 1.3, 5.15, 4.82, 5.09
